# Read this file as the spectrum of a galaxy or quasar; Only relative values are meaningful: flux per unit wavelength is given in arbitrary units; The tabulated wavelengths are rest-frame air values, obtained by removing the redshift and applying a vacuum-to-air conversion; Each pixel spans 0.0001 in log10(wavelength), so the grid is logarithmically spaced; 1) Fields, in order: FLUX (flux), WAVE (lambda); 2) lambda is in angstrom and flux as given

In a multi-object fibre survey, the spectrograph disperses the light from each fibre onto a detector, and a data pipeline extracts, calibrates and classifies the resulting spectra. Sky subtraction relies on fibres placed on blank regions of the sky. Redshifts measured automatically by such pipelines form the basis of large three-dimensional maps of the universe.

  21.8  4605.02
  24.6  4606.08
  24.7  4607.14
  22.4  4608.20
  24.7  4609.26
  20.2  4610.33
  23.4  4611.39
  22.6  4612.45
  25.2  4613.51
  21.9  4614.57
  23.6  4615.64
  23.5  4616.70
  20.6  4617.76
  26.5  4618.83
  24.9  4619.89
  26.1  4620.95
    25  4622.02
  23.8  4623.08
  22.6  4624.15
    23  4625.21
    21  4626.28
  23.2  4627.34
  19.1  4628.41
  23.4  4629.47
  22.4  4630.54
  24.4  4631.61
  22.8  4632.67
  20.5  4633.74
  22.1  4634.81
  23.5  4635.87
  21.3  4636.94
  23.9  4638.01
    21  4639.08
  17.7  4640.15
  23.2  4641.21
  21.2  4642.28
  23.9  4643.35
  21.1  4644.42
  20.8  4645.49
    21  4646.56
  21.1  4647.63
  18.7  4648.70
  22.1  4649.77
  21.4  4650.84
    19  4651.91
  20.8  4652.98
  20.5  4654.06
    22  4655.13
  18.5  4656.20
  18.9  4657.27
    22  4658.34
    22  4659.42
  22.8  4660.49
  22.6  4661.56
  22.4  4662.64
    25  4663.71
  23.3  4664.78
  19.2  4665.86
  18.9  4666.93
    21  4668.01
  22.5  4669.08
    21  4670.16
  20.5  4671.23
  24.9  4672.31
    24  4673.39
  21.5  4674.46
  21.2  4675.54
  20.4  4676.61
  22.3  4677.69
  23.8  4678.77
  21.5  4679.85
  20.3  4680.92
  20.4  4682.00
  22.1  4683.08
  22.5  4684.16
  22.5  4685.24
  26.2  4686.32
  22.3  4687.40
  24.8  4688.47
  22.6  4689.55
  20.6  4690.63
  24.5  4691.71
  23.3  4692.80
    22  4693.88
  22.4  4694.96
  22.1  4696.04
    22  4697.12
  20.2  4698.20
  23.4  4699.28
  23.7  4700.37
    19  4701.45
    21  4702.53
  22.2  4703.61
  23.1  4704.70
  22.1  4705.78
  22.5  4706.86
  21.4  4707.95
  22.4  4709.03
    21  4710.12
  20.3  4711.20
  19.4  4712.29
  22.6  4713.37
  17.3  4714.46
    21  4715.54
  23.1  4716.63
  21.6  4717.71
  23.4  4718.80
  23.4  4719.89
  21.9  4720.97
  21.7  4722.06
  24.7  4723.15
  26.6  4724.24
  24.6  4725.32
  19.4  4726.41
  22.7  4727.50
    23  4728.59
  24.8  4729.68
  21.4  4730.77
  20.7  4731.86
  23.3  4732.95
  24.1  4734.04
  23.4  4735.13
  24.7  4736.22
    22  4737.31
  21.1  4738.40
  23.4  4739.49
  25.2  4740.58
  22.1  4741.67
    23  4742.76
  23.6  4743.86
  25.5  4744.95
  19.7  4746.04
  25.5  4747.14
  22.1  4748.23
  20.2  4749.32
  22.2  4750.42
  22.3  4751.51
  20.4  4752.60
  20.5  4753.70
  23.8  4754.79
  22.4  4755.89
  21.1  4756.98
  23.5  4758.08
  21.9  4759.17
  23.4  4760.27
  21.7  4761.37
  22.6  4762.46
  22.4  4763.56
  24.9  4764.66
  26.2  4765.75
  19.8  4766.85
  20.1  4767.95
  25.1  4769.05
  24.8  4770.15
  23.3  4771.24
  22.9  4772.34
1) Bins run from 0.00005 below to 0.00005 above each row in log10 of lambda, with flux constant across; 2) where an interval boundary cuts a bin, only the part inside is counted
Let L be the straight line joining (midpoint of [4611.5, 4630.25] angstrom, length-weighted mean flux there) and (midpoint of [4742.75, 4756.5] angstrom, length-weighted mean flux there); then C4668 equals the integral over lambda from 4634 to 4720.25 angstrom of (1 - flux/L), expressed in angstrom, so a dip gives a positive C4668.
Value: 4.2 angstrom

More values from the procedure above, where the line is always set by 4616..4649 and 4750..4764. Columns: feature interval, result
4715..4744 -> -0.9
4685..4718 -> 0.4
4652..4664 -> 0.5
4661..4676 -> 0.2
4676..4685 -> 0.3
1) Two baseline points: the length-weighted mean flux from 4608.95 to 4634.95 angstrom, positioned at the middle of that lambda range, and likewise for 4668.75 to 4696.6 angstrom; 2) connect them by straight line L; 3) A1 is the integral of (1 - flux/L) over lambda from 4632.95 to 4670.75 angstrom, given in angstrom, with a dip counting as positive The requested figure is 2.3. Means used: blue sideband 23.1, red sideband 22.4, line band 21.3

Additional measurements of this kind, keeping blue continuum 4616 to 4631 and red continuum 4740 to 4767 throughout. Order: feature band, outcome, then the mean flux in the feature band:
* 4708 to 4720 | 0.8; 21.3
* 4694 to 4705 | 0.5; 21.9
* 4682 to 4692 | 0.0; 22.9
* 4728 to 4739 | 0.0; 22.9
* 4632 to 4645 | 0.7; 21.9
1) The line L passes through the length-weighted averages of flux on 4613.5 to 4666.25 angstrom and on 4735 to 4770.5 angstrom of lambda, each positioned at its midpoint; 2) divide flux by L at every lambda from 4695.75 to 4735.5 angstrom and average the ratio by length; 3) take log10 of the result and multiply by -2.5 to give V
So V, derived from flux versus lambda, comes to 0.017 mag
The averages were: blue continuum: 22.1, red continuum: 22.7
